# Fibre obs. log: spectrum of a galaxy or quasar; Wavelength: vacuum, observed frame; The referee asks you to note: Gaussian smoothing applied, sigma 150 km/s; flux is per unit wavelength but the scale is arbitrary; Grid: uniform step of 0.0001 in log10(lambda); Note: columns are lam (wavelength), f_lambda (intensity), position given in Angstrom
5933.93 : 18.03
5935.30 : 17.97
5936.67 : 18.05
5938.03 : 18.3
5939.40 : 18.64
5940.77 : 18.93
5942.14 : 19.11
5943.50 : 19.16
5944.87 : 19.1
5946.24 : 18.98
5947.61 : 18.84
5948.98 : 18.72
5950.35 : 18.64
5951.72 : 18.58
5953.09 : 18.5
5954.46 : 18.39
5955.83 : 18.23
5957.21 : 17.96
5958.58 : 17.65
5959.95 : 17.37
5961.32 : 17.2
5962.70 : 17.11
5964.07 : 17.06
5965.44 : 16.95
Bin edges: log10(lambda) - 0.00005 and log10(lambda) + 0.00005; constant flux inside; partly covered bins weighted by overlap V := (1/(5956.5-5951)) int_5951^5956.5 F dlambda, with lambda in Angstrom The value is 18.4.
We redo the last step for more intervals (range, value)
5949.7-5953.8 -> 18.6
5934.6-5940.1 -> 18.2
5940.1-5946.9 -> 19.1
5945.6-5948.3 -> 18.9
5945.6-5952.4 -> 18.7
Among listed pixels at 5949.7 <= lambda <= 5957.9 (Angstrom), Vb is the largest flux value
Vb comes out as 18.64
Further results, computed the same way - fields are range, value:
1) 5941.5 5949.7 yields 19.16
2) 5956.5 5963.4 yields 17.96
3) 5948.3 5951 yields 18.72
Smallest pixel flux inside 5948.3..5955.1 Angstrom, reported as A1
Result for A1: 18.39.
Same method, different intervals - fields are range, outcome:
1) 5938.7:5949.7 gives 18.64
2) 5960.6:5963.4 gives 17.11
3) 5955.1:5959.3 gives 17.65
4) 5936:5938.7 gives 18.05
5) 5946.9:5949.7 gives 18.72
